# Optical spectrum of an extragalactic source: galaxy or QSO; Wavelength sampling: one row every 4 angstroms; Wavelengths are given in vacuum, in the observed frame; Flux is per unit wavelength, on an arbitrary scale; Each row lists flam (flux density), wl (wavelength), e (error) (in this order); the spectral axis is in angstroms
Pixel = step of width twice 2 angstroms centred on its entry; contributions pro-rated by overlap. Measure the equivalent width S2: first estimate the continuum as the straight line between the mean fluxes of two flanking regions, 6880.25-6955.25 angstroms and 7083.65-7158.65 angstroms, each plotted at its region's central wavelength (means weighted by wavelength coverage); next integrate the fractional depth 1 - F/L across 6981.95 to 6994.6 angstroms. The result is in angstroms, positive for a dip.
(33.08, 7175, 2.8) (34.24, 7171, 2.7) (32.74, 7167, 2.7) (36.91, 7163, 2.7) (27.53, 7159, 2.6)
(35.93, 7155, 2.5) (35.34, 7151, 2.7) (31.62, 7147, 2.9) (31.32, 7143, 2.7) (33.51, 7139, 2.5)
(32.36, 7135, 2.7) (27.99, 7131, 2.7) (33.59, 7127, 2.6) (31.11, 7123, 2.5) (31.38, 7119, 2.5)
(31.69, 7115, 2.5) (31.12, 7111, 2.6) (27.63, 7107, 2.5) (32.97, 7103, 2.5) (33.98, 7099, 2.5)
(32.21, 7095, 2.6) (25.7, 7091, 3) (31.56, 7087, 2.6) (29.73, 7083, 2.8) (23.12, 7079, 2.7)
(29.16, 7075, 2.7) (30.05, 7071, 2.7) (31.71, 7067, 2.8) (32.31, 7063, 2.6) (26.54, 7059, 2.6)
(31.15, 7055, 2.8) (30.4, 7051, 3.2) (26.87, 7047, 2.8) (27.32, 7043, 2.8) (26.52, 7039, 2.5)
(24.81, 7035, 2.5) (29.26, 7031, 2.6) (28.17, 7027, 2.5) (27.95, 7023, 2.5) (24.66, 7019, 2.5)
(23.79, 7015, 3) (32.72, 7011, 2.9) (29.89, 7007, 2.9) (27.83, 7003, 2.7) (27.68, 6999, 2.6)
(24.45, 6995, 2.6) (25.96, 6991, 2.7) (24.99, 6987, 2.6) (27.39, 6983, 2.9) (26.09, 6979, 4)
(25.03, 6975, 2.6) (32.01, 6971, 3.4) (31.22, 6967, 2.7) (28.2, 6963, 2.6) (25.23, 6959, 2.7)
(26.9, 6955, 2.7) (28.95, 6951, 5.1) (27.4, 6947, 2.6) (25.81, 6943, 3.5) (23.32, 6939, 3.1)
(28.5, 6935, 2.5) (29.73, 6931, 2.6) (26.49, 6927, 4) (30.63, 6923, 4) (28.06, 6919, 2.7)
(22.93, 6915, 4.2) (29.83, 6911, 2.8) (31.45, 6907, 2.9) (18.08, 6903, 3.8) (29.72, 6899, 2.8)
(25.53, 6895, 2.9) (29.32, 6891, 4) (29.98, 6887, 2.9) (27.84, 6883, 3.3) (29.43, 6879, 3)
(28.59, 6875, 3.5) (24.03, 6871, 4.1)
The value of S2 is 1.3 angstroms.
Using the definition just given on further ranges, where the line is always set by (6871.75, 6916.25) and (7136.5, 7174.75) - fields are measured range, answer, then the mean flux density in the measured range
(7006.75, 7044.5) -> 3.7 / 27.4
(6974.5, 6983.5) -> 1.0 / 26.2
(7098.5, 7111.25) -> 0.4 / 31.2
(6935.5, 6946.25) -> 1.2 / 25.4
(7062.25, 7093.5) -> 2.4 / 29.1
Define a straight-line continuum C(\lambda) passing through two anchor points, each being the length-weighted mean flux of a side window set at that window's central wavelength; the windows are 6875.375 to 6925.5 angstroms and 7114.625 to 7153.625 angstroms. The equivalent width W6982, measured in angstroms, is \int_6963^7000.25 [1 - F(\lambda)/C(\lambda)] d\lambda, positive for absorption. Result 2.5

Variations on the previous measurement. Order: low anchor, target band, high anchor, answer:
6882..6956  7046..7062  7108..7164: 0.6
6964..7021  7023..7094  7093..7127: 3.0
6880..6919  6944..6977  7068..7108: 0.0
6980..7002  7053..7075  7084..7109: -0.7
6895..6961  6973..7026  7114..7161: 3.5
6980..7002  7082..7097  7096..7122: 0.4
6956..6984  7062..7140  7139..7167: 2.6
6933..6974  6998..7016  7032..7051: -0.9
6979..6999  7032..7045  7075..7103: 0.6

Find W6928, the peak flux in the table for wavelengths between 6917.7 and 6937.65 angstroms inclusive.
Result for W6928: 30.63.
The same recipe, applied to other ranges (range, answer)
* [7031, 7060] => 31.15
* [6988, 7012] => 32.72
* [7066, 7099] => 33.98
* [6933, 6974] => 32.01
